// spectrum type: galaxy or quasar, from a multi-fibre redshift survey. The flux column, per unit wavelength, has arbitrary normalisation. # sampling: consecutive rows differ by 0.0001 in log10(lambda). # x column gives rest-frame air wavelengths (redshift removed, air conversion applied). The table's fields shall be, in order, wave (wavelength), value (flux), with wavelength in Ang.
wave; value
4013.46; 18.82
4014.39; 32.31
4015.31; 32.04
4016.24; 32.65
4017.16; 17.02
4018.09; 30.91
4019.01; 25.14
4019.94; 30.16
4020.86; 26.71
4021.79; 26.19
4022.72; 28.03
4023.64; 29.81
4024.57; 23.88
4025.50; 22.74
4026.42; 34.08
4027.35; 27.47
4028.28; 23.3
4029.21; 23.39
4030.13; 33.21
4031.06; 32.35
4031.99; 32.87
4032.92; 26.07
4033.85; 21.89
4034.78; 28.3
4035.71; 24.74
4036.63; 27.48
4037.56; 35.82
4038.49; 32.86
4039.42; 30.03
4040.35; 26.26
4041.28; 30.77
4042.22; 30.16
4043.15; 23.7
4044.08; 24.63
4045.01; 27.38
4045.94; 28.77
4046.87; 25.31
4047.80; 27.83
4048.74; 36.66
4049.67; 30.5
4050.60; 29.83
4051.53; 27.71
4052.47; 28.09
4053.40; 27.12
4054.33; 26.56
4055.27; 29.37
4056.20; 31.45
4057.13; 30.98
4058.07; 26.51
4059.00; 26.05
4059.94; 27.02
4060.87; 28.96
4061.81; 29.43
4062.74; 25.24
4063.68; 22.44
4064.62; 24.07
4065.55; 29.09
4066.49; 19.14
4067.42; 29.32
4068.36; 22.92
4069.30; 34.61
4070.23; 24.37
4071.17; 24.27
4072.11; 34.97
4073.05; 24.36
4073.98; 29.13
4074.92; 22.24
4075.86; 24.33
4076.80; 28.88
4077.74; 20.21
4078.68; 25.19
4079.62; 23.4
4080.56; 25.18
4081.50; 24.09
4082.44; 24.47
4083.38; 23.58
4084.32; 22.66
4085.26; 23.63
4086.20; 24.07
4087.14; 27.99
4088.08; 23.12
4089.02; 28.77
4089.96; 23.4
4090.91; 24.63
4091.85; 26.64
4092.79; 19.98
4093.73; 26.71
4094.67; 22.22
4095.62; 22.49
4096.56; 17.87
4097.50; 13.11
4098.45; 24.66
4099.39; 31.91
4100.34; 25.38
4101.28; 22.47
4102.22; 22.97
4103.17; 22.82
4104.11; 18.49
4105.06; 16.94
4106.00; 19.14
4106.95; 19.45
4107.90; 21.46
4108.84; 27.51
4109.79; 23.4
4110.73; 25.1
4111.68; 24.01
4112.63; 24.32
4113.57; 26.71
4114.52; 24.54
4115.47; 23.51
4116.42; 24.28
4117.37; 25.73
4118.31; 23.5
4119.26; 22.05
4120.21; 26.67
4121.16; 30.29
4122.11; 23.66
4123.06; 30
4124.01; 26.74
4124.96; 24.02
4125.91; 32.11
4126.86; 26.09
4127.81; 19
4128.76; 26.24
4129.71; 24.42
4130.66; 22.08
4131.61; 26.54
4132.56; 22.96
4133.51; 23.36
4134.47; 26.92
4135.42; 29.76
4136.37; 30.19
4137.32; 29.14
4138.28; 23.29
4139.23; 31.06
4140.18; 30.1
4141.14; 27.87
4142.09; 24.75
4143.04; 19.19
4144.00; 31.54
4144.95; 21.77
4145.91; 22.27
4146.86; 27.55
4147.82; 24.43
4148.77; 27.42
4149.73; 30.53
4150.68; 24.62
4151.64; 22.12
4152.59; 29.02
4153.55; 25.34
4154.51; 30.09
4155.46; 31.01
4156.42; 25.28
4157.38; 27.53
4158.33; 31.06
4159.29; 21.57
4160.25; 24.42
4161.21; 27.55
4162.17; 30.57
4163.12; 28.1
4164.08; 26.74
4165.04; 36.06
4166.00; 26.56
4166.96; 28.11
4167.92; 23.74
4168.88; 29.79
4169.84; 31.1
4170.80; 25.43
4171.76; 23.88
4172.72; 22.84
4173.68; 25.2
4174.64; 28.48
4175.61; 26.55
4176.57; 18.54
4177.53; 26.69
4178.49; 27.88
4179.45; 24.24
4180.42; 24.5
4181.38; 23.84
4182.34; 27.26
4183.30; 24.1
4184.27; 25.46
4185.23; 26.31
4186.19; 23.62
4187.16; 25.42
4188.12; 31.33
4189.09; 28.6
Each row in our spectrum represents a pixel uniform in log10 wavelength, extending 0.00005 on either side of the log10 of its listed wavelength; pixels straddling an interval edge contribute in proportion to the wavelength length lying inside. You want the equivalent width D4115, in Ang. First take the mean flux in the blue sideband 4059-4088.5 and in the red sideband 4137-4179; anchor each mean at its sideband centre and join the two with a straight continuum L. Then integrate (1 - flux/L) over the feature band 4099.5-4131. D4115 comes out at 2.4 Ang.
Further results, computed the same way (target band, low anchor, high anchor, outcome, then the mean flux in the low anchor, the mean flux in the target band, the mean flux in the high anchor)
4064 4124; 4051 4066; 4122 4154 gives 5.55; 27.5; 24.4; 26.1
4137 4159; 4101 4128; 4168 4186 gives -1.64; 24.1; 26.8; 25.6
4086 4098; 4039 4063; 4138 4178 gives 1.98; 28.3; 23.1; 26.7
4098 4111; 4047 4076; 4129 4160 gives 1.94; 27.6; 23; 26.4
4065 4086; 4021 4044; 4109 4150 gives 1.26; 28.1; 25.4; 25.8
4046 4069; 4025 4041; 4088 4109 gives -1.19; 28.4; 27.6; 22.6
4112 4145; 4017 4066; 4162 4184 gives 1.31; 27.9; 25.9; 26.5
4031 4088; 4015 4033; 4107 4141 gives 0.06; 27.9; 27.1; 25.7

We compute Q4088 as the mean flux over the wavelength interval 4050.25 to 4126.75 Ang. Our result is 25.1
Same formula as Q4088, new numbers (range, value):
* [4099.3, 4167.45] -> 25.7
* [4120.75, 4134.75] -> 25.6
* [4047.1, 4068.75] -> 27.7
